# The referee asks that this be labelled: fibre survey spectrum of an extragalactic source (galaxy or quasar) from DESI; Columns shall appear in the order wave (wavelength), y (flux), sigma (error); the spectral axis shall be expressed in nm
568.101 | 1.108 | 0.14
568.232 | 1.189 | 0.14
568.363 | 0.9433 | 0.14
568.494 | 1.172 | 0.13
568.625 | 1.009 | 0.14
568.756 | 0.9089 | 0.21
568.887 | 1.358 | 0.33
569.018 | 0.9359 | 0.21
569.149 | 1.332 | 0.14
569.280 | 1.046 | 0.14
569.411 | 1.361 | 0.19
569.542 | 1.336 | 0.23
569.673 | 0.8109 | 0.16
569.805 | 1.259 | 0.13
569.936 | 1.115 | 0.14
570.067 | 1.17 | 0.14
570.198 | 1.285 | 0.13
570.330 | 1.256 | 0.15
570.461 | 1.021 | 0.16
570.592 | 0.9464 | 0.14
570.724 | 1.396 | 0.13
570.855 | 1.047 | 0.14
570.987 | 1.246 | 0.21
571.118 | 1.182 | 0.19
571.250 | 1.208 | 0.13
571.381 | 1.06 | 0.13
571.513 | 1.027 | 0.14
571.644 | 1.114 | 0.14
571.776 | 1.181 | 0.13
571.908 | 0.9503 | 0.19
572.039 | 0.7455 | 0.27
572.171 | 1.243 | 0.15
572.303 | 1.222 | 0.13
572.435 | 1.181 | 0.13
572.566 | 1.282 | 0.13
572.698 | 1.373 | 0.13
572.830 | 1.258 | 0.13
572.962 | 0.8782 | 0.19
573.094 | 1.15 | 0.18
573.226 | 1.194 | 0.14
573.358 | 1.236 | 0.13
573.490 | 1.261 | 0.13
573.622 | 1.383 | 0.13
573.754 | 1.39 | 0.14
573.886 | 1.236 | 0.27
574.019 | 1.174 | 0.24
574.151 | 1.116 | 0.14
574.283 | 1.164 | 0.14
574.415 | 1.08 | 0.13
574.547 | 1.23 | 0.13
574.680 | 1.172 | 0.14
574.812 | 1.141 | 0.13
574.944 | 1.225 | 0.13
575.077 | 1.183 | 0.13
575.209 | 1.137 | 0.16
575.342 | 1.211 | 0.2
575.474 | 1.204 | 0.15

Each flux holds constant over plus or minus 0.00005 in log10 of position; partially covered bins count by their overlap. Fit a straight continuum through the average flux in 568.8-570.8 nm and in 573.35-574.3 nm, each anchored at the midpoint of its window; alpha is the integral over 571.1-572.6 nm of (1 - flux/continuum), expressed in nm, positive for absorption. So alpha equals 0.12 nm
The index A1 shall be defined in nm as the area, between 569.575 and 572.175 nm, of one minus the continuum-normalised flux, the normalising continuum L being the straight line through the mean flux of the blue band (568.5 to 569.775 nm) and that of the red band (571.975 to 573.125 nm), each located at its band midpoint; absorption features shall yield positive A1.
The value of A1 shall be 0.06 nm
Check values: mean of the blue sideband 1.13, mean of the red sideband 1.15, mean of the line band 1.11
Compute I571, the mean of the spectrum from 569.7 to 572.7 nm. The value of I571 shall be 1.14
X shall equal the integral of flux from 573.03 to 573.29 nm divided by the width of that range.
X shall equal 1.17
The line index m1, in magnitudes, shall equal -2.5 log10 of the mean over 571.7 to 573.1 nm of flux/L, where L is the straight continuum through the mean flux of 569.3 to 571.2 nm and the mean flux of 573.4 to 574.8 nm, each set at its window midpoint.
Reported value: 0.061 mag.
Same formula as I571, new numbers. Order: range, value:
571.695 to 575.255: 1.18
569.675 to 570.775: 1.16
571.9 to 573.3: 1.14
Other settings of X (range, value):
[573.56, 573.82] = 1.39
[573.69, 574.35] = 1.22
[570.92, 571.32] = 1.21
